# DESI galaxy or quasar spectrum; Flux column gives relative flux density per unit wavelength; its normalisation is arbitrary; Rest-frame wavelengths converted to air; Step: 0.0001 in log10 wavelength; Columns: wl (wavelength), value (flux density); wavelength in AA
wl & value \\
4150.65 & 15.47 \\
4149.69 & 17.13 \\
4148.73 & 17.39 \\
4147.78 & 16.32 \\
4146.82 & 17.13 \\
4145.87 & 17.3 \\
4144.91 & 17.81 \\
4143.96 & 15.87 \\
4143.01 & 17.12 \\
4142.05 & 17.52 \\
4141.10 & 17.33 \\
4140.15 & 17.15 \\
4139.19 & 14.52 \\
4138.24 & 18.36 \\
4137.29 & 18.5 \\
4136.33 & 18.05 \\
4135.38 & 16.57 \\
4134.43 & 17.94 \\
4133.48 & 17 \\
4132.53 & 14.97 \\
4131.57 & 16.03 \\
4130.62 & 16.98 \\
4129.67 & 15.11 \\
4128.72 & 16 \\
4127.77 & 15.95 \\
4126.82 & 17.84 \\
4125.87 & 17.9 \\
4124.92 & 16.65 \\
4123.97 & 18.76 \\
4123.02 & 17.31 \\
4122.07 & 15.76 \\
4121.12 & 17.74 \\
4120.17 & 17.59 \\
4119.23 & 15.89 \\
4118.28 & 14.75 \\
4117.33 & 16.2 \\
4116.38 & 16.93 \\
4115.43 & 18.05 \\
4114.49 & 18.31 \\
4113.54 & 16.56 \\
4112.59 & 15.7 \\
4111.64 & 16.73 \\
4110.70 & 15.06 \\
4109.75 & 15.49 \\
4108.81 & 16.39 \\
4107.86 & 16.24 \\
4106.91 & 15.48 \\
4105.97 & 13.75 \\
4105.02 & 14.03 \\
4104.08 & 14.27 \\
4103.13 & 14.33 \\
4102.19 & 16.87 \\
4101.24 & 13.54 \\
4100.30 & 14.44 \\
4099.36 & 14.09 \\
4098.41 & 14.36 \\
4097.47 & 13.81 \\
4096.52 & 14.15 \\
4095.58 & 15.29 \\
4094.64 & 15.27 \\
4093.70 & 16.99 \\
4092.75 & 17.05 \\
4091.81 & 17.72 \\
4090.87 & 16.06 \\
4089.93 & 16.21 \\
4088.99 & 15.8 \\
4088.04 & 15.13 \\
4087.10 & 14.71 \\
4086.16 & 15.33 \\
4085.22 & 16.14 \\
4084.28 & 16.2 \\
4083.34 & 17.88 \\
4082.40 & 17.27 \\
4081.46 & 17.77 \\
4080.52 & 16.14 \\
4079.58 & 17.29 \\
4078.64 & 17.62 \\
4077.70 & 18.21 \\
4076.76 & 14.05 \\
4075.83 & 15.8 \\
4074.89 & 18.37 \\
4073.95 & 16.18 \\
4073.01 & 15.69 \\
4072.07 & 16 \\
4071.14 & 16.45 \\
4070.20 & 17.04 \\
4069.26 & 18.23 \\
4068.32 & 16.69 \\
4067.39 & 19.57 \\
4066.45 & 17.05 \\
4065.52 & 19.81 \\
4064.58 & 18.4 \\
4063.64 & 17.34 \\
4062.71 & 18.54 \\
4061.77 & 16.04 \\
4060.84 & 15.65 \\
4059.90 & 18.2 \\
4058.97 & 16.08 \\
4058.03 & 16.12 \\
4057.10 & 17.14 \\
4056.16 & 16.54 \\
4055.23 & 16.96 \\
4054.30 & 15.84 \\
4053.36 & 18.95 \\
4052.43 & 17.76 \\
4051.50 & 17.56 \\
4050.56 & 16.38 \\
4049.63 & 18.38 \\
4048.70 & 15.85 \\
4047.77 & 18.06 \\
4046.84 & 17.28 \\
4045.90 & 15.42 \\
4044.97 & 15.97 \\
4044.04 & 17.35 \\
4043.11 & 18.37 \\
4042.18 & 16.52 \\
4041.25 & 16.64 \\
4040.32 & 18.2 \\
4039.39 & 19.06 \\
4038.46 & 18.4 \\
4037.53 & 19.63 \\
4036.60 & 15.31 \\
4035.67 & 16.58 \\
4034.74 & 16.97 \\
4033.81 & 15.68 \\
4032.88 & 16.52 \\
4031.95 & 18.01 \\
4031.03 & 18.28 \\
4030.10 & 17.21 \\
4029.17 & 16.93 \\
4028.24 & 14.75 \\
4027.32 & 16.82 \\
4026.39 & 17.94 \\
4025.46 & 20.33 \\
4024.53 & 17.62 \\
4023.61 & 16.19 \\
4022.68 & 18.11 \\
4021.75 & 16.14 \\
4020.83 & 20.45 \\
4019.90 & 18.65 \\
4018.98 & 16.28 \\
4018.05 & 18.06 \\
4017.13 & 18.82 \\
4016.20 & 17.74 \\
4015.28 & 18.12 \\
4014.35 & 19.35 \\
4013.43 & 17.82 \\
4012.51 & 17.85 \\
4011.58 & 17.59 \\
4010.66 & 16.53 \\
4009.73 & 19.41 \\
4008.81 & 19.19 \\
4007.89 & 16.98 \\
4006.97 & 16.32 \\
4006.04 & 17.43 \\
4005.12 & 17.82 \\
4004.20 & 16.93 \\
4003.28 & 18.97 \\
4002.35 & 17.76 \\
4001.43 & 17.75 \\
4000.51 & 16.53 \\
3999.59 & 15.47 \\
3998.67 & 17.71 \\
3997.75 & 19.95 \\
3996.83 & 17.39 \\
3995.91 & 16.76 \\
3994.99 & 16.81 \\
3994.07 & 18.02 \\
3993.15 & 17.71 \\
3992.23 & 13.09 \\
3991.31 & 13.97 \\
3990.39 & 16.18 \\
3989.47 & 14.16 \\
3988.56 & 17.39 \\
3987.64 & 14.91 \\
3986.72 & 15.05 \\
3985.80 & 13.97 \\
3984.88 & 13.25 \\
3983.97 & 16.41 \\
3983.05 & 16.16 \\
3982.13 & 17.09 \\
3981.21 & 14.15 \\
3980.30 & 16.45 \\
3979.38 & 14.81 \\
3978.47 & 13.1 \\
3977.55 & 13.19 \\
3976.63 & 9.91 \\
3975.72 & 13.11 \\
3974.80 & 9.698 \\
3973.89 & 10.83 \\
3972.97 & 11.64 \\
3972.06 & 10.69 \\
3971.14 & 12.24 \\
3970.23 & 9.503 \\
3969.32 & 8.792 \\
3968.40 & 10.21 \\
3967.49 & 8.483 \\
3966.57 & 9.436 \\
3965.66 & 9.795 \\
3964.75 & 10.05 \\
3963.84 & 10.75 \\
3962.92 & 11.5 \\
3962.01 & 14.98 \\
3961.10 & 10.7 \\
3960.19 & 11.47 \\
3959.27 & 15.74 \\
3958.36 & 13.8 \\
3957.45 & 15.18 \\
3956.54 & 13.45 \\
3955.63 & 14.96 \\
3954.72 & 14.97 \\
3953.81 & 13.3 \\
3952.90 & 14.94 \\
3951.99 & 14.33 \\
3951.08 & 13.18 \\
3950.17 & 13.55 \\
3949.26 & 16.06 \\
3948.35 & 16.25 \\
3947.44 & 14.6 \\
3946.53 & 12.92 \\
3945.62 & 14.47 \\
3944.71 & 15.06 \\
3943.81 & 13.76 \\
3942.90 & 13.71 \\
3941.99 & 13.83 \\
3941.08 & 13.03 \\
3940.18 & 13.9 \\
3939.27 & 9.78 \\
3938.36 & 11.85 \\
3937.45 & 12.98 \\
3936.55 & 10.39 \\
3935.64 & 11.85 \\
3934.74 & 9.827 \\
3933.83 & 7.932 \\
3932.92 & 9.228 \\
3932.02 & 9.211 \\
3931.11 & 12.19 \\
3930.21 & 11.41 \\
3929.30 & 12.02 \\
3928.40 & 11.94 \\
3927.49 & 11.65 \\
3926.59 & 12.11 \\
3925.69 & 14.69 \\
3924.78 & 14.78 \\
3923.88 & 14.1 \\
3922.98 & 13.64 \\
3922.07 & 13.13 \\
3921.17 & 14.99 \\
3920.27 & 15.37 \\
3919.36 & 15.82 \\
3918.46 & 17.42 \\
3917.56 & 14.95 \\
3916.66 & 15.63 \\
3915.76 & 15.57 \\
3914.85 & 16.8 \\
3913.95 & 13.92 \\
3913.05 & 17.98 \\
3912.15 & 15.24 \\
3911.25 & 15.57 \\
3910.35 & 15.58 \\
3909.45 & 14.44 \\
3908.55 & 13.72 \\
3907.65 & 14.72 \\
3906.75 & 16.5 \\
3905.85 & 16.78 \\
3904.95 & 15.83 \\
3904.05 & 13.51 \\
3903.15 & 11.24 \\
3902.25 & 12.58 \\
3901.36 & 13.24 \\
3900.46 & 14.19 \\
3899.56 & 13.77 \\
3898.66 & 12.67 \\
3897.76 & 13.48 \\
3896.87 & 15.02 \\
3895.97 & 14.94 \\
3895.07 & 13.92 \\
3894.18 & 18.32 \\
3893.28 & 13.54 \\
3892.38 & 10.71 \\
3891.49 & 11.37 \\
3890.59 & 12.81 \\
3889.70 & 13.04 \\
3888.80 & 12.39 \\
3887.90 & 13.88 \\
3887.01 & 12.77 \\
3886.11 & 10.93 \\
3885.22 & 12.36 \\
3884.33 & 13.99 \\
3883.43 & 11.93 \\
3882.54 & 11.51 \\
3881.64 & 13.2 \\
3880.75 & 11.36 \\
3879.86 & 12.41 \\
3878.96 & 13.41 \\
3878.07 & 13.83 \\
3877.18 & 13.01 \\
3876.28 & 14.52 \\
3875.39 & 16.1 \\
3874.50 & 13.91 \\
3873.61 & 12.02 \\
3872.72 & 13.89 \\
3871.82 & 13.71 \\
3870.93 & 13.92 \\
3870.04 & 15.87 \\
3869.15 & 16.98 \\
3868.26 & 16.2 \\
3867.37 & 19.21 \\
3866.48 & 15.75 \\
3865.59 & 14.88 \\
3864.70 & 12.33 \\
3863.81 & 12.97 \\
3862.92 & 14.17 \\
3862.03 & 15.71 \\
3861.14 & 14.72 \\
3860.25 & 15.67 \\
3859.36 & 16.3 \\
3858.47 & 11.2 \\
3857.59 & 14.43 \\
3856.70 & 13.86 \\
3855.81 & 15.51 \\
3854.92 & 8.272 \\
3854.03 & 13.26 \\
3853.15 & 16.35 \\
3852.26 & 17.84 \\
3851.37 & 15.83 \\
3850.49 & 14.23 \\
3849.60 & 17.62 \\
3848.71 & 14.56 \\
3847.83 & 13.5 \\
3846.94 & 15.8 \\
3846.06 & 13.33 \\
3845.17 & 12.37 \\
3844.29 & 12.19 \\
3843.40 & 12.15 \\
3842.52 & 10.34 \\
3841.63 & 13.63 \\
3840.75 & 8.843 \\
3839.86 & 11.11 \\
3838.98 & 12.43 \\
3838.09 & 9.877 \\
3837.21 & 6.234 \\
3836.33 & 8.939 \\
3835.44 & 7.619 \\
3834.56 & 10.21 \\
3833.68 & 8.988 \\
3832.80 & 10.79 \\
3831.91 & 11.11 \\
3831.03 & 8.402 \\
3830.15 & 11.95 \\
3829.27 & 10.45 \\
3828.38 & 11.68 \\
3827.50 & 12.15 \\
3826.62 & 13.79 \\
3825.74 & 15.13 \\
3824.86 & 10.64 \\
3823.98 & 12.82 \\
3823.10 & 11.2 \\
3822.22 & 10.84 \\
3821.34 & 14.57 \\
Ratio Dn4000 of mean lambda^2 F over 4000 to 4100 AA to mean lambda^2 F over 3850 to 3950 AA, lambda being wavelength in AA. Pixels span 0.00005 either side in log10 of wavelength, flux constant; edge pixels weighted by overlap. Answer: 1.33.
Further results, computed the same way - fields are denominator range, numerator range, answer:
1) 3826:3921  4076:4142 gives 1.34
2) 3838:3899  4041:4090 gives 1.36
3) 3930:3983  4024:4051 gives 1.44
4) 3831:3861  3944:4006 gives 1.21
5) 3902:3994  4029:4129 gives 1.32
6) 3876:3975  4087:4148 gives 1.36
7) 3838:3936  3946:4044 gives 1.20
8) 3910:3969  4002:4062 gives 1.38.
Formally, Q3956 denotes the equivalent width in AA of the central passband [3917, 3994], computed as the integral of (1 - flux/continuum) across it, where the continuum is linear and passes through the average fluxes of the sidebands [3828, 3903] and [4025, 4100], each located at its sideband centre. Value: 8.6 AA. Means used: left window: 13.1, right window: 16.8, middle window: 13.2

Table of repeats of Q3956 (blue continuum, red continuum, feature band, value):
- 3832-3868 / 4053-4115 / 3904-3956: 1.3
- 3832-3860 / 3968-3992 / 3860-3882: -3.0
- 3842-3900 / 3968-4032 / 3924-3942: 3.8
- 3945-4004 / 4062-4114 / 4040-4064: -2.4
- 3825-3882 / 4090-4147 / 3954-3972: 3.2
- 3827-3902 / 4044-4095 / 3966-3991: 3.7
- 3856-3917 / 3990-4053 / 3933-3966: 5.6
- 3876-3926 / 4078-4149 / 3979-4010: -3.0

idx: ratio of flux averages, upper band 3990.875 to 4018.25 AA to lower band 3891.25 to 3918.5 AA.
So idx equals 1.20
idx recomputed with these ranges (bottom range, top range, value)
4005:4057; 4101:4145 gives 0.94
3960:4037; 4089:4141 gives 1.04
